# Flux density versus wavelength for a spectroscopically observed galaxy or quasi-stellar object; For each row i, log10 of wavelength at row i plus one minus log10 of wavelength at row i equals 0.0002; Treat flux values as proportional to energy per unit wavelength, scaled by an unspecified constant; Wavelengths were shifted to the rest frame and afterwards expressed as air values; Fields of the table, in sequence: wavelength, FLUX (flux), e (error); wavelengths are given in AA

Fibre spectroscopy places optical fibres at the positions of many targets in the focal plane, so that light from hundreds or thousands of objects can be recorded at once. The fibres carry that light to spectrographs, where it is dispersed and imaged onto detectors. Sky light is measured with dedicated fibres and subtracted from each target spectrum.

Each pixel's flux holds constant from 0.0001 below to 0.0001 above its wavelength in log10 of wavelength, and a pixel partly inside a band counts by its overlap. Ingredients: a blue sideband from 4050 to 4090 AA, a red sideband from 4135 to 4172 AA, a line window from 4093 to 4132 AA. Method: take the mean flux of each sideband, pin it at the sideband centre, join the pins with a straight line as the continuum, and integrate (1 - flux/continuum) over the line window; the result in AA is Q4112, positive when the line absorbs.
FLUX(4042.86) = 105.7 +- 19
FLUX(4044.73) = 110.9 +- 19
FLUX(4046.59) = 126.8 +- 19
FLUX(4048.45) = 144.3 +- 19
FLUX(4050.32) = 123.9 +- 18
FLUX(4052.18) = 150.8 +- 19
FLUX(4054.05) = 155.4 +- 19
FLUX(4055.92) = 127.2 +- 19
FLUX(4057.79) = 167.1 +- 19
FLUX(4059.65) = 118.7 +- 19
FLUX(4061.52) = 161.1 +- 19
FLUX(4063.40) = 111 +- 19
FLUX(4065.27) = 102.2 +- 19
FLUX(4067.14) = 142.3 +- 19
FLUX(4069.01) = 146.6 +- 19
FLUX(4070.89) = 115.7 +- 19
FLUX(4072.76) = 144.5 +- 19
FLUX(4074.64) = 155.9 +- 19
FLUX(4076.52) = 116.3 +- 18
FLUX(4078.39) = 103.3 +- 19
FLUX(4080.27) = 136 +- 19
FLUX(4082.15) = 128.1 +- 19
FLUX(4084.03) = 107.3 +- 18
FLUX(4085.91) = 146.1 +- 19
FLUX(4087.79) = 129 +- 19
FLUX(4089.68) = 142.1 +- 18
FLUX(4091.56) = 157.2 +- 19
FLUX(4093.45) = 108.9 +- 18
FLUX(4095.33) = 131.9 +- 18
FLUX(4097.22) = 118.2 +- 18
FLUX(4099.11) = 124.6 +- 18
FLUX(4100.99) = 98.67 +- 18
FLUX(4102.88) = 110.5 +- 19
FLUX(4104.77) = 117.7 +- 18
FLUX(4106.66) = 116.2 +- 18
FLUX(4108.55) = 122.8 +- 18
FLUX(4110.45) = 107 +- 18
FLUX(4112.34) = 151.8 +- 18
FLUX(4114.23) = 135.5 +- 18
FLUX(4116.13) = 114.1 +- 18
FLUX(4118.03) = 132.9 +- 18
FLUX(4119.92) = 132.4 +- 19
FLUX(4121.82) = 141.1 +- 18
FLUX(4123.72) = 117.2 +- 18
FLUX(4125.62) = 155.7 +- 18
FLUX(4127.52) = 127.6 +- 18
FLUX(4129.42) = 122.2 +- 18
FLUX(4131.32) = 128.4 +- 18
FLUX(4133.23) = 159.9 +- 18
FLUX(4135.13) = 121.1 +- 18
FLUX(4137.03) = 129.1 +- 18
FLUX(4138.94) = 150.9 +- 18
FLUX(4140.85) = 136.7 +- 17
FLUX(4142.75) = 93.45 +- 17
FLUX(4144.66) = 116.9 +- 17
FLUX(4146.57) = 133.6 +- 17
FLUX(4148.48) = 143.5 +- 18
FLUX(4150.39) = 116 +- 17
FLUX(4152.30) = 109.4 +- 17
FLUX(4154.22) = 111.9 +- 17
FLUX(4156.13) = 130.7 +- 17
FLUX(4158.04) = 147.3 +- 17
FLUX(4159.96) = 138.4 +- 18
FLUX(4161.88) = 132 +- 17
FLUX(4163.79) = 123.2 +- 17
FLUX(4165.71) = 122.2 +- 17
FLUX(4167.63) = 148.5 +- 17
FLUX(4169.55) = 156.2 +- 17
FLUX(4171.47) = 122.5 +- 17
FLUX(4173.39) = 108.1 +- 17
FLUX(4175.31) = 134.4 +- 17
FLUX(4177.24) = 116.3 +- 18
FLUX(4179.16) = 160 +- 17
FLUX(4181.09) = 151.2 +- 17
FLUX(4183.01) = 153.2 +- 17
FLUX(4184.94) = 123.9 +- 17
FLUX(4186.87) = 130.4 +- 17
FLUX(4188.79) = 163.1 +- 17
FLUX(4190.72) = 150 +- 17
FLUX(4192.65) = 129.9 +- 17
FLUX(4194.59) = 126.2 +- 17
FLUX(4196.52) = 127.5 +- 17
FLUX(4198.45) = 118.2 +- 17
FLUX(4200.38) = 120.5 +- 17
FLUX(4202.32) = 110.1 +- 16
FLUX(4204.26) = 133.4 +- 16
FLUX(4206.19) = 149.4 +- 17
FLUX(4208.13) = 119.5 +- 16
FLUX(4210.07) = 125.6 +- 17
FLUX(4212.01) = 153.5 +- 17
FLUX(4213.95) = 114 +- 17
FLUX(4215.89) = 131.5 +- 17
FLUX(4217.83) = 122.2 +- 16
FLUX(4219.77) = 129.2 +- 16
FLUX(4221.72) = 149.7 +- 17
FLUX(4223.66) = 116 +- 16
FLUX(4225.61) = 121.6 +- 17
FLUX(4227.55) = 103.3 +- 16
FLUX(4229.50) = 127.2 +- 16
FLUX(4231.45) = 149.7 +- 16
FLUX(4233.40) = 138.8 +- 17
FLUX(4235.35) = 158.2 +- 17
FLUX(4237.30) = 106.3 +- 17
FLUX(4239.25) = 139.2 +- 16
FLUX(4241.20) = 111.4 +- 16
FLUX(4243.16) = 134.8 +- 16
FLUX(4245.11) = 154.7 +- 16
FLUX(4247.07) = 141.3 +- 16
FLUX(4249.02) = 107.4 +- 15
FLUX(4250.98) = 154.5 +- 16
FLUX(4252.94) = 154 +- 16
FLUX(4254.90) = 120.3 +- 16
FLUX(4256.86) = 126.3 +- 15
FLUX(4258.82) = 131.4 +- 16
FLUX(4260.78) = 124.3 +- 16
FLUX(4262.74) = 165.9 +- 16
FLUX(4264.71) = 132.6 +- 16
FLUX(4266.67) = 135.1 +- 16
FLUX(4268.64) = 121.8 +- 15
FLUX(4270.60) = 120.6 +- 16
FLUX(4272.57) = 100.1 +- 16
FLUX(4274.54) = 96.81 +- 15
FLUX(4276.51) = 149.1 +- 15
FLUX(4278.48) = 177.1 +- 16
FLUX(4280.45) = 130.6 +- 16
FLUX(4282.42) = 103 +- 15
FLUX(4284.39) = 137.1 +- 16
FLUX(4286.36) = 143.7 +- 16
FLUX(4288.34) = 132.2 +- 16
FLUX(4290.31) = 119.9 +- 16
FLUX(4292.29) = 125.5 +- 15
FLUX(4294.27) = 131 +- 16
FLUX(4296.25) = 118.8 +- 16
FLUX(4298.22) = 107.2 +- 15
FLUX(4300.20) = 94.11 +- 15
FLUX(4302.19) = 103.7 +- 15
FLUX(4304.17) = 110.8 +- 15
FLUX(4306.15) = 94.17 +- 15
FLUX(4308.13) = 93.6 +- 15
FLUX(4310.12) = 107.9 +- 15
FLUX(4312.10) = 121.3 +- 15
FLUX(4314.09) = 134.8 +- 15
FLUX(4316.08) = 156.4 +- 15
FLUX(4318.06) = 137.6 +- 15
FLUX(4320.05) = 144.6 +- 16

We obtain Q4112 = 1.9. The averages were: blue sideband 133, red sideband 129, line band 125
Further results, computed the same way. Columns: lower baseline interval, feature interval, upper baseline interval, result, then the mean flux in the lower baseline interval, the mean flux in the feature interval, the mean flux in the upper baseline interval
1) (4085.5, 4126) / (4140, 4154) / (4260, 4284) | 0.8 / 127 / 121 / 130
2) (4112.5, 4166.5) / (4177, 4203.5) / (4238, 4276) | -1.0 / 130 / 135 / 130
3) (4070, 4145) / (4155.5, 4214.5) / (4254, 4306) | -3.4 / 128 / 134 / 125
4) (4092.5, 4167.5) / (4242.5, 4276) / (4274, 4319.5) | -1.8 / 127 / 131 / 123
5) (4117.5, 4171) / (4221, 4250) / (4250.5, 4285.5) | 0.3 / 131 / 130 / 132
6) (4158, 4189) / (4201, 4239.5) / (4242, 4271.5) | 1.6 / 136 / 130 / 135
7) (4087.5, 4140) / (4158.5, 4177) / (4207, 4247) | -0.3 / 129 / 131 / 131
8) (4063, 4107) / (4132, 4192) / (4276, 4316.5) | -4.2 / 126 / 133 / 123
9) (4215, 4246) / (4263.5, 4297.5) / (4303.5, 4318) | -1.3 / 131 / 128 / 119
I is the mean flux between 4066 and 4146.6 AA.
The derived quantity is 128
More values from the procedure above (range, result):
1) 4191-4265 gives 131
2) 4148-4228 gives 131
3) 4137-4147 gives 126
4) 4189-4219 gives 130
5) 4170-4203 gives 133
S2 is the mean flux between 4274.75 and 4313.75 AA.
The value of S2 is 121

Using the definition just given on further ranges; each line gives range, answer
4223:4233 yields 125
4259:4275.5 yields 125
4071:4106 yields 126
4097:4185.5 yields 129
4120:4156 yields 129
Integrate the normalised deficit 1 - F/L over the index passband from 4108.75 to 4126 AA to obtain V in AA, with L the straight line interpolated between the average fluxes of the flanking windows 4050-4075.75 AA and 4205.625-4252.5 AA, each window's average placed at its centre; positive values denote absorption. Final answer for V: 0.6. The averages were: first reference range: 137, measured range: 131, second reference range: 132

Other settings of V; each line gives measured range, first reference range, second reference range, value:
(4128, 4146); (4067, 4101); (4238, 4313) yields -0.05 AA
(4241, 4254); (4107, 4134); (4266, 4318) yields -1.45 AA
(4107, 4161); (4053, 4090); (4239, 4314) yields 0.45 AA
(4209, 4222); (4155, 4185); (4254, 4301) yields 0.08 AA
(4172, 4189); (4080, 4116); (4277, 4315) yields -1.79 AA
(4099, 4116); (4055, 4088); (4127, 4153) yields 1.24 AA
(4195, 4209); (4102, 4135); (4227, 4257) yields 0.68 AA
